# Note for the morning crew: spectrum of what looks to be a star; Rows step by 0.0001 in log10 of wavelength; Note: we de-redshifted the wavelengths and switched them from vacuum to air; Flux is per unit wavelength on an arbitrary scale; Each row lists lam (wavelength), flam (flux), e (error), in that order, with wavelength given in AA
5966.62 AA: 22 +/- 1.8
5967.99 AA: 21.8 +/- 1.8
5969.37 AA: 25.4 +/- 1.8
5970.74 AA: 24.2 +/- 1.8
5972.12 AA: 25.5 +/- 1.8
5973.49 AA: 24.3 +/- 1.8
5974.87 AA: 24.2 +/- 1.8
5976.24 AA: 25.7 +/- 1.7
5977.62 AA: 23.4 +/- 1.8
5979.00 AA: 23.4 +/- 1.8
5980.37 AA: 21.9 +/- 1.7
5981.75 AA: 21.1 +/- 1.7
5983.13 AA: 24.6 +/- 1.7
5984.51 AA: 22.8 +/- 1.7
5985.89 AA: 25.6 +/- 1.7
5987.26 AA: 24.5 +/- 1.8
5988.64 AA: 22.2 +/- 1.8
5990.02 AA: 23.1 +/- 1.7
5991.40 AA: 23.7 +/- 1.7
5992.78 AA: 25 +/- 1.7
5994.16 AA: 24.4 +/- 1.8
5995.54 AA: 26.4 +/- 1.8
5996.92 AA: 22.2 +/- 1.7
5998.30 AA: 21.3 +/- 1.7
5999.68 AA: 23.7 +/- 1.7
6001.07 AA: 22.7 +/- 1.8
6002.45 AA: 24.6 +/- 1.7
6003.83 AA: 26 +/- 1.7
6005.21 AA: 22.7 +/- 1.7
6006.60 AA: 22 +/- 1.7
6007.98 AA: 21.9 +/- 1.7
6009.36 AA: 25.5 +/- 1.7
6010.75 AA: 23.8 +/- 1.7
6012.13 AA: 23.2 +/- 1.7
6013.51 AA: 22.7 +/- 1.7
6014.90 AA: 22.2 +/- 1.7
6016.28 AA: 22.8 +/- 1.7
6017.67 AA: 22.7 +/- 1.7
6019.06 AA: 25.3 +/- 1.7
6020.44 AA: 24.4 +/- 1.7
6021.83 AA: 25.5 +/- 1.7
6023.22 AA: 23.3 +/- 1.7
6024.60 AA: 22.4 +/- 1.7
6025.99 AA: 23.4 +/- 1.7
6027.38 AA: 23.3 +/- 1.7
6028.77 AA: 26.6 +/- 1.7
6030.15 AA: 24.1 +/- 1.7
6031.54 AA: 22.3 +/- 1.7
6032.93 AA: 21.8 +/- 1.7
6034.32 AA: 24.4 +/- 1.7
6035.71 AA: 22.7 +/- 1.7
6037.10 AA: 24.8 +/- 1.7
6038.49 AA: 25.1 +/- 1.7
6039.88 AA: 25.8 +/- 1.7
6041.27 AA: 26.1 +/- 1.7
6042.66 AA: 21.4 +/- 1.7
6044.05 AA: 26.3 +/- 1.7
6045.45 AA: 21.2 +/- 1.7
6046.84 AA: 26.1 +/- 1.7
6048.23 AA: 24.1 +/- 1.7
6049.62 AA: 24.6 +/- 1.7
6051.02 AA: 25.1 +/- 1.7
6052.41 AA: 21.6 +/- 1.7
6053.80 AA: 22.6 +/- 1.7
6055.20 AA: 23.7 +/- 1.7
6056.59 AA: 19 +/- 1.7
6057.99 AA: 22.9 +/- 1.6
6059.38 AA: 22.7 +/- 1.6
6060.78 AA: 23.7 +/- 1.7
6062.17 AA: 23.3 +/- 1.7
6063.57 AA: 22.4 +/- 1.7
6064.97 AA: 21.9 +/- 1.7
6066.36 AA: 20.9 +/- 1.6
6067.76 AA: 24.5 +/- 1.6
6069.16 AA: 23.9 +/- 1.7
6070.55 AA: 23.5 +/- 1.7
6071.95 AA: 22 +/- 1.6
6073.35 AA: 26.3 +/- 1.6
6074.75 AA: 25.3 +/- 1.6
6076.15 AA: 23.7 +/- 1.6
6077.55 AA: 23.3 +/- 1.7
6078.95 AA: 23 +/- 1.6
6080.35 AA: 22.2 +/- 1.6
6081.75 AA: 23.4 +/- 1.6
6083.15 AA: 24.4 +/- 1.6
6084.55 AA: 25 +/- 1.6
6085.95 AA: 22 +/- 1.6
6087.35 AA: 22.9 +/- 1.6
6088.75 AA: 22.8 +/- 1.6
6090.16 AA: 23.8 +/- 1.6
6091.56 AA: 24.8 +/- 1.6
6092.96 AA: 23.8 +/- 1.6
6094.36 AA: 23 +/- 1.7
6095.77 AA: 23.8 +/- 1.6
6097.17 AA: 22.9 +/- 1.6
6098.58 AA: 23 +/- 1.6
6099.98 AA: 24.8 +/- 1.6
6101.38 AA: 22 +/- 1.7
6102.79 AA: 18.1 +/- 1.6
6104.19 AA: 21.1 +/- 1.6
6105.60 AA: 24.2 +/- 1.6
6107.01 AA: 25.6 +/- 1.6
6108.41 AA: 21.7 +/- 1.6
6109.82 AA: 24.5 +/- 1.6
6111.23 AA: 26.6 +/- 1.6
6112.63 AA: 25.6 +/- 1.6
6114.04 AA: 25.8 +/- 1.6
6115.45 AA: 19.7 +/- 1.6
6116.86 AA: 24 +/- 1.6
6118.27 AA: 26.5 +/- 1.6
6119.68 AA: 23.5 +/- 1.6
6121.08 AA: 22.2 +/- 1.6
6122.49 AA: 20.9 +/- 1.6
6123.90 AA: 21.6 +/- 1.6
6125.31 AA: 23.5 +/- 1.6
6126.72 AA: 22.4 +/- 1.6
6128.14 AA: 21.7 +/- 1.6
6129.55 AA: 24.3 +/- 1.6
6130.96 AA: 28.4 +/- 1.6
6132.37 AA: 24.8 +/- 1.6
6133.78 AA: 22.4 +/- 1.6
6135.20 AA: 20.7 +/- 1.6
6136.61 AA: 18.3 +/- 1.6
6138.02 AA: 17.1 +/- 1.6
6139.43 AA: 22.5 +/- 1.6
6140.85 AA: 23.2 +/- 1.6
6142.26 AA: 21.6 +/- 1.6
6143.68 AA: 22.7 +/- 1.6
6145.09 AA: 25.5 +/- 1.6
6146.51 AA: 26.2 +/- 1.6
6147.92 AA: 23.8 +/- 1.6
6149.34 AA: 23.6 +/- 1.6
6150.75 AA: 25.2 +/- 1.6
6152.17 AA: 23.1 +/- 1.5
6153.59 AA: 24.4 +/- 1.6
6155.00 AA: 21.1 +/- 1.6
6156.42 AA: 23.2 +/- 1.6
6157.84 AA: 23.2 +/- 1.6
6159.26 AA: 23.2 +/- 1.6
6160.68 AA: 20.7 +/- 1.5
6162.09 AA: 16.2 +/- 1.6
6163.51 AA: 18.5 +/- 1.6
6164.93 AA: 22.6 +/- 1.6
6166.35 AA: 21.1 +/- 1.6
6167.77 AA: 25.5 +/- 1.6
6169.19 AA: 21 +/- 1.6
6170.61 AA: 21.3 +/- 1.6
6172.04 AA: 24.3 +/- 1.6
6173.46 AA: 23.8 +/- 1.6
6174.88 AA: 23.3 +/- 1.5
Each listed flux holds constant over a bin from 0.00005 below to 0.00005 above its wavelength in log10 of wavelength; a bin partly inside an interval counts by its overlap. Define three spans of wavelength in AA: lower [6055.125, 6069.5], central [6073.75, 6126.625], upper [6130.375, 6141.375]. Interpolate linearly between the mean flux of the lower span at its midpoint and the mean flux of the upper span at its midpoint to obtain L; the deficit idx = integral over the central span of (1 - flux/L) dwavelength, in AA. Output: -2.5 AA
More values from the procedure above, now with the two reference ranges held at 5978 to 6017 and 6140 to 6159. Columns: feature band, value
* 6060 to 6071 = 0.23 AA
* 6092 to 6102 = 0.06 AA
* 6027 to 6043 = -0.44 AA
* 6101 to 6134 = 0.19 AA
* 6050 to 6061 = 0.38 AA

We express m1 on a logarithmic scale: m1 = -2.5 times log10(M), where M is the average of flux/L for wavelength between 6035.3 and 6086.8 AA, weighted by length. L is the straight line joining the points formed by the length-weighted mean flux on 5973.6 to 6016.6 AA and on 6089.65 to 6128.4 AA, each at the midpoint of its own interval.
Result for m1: -0.01 mag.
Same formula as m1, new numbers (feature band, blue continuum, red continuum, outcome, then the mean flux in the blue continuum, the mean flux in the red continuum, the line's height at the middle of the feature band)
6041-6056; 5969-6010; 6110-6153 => -0.01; 23.8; 23.3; 23.6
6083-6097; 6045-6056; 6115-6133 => 0.00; 23.6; 23.4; 23.5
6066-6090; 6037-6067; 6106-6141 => -0.01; 23.4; 23.1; 23.3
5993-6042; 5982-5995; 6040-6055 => 0.01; 23.9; 24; 23.9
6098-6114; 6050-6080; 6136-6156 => -0.03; 23.1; 22.8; 22.9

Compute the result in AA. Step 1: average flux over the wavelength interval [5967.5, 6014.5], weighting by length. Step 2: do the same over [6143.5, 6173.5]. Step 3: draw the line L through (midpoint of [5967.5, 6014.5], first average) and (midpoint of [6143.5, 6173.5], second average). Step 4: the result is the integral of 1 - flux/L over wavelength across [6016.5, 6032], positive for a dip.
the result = -0.3 AA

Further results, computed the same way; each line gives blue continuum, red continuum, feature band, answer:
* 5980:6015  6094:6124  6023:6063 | -0.3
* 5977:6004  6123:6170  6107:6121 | -0.9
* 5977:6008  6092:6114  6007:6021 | 0.0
